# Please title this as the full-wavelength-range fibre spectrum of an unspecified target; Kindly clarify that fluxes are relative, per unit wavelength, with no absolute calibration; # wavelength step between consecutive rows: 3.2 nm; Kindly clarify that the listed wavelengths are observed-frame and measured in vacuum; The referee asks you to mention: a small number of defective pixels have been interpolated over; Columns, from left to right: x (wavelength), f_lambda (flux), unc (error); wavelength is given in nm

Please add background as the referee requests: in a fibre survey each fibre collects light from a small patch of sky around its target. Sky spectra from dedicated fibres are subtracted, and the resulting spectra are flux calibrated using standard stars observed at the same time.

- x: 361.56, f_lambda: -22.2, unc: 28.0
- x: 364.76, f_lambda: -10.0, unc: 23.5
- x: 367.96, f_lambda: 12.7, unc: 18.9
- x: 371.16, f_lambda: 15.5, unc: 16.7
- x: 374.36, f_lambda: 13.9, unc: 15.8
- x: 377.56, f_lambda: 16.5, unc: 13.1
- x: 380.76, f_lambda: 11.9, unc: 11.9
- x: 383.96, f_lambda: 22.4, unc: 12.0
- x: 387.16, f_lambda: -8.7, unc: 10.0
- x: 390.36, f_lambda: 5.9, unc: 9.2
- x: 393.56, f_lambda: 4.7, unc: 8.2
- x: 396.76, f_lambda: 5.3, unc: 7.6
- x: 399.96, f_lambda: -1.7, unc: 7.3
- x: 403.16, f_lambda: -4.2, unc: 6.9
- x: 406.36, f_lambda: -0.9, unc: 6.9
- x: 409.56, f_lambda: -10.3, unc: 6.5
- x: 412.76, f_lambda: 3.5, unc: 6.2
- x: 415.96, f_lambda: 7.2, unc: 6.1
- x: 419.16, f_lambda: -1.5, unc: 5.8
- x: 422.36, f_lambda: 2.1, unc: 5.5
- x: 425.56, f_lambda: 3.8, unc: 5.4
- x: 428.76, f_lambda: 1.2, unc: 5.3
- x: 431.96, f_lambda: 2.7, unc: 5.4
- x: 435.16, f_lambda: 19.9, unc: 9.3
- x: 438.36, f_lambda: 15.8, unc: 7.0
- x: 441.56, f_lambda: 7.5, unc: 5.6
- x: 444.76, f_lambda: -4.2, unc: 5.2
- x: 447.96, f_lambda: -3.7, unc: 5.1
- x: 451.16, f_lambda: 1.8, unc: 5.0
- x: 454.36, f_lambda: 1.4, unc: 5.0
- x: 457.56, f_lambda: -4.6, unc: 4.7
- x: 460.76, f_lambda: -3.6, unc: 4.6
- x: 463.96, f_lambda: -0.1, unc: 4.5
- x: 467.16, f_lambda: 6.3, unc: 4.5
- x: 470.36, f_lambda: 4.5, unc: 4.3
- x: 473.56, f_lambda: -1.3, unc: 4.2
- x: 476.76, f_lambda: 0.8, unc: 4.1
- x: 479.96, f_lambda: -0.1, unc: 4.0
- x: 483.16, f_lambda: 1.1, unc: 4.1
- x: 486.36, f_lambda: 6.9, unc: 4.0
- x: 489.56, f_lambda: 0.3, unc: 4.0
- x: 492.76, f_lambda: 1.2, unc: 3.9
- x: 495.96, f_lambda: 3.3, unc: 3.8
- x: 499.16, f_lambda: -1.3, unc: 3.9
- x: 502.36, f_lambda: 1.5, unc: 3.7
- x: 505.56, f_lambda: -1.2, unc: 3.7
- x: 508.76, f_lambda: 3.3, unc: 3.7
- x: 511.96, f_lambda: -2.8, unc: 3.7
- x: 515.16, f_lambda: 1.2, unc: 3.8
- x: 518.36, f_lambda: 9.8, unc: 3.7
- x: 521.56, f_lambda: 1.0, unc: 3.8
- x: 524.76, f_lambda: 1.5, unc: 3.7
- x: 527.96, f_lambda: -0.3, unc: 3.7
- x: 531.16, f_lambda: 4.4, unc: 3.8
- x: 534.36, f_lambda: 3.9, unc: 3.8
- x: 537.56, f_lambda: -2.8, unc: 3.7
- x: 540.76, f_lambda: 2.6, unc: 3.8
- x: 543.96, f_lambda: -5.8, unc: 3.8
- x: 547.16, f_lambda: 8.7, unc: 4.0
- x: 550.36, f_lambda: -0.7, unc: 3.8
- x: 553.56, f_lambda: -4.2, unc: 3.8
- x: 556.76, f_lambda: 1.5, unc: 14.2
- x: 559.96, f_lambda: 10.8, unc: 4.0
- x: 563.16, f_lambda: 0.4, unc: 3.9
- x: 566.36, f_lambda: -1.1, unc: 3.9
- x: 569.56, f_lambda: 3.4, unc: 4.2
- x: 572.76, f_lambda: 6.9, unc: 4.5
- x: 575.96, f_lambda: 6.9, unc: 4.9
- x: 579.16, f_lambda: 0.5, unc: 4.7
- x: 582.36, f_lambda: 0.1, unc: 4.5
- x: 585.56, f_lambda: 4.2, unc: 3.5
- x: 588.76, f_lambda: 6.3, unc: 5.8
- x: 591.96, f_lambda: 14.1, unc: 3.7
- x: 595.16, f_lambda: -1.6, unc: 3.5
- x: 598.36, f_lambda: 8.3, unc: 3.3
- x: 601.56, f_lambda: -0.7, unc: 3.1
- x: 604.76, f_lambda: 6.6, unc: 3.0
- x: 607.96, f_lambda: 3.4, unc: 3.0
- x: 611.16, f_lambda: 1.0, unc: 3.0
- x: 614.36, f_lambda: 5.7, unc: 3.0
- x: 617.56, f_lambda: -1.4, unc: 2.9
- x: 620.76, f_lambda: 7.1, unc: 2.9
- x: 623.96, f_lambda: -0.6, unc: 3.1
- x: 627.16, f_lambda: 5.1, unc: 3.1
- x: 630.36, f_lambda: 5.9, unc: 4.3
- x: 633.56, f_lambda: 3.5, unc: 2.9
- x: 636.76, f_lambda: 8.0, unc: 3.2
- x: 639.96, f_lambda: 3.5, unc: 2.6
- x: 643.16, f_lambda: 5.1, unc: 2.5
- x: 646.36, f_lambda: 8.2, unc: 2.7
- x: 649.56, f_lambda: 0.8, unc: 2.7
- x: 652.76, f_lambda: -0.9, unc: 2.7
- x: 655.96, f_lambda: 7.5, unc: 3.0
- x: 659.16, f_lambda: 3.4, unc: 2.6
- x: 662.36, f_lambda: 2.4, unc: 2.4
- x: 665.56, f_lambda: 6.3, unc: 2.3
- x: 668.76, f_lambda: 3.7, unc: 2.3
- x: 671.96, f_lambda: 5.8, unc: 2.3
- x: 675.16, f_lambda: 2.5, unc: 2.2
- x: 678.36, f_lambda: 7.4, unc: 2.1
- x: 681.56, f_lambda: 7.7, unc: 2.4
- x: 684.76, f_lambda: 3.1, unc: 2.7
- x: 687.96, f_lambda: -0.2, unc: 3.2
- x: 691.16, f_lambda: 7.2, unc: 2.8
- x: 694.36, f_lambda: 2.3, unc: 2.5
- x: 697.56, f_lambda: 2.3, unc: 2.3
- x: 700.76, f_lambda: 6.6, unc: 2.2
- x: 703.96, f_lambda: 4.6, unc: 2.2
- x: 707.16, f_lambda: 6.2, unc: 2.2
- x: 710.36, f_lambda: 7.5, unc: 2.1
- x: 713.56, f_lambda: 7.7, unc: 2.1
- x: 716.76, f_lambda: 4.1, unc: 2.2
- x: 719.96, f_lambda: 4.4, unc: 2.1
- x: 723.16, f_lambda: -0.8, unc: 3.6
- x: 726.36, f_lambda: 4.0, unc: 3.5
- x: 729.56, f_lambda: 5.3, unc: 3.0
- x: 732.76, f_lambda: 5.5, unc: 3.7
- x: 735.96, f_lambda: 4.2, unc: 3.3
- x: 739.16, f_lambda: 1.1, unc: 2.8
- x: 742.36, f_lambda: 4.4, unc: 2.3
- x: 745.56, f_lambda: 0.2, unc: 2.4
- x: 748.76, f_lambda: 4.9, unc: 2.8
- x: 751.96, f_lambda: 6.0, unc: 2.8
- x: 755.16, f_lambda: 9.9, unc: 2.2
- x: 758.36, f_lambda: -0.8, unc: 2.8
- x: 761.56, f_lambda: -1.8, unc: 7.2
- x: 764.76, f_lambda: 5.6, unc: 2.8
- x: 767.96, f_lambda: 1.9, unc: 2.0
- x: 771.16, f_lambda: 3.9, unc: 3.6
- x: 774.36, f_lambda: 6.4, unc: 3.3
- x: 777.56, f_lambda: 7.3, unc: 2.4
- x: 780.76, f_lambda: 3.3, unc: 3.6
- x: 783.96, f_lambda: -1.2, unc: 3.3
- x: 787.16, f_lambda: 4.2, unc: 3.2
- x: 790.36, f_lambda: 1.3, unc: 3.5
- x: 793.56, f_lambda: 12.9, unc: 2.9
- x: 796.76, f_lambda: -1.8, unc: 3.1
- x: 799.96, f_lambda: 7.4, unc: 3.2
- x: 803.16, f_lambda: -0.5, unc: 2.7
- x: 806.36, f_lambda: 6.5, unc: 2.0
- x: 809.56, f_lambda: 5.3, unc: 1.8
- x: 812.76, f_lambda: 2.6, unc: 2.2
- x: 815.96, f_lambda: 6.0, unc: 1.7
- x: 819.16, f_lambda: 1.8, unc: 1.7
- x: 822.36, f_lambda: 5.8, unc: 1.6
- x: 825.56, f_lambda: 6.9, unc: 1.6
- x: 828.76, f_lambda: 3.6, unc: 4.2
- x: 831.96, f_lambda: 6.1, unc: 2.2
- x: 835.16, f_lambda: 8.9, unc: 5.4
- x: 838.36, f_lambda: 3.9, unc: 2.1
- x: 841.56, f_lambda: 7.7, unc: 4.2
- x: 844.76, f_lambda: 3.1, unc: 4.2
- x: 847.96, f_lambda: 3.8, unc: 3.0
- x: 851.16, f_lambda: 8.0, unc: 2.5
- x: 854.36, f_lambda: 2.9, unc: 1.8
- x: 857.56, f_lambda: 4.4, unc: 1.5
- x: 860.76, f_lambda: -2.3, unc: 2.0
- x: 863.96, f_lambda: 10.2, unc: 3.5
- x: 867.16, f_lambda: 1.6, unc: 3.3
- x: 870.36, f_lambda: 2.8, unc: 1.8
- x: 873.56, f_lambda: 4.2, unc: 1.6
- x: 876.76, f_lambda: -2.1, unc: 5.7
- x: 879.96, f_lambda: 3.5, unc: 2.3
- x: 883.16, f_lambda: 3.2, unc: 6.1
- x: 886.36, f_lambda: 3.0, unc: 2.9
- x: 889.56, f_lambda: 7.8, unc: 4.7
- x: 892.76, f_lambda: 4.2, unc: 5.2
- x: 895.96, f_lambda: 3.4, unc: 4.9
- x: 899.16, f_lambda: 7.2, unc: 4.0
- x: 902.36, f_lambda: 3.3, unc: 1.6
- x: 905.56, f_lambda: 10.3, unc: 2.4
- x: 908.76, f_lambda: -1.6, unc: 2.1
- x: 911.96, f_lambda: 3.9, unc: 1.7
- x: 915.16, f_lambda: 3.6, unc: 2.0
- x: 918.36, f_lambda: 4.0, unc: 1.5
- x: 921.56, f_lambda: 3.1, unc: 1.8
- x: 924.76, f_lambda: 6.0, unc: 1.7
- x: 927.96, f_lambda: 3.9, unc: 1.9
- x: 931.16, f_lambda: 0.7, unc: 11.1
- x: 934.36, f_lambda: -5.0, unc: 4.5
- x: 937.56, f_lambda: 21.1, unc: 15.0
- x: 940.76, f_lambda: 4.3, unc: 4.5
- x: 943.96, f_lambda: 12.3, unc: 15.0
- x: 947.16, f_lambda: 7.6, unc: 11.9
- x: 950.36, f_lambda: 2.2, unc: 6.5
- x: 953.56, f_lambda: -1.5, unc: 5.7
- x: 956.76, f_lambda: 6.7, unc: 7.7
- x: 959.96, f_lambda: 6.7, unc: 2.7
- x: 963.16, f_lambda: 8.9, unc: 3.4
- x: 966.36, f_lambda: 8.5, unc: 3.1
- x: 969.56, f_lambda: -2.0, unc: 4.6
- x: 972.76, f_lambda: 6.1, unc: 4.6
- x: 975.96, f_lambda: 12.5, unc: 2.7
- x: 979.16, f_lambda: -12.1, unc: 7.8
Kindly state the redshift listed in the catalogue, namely 0.587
